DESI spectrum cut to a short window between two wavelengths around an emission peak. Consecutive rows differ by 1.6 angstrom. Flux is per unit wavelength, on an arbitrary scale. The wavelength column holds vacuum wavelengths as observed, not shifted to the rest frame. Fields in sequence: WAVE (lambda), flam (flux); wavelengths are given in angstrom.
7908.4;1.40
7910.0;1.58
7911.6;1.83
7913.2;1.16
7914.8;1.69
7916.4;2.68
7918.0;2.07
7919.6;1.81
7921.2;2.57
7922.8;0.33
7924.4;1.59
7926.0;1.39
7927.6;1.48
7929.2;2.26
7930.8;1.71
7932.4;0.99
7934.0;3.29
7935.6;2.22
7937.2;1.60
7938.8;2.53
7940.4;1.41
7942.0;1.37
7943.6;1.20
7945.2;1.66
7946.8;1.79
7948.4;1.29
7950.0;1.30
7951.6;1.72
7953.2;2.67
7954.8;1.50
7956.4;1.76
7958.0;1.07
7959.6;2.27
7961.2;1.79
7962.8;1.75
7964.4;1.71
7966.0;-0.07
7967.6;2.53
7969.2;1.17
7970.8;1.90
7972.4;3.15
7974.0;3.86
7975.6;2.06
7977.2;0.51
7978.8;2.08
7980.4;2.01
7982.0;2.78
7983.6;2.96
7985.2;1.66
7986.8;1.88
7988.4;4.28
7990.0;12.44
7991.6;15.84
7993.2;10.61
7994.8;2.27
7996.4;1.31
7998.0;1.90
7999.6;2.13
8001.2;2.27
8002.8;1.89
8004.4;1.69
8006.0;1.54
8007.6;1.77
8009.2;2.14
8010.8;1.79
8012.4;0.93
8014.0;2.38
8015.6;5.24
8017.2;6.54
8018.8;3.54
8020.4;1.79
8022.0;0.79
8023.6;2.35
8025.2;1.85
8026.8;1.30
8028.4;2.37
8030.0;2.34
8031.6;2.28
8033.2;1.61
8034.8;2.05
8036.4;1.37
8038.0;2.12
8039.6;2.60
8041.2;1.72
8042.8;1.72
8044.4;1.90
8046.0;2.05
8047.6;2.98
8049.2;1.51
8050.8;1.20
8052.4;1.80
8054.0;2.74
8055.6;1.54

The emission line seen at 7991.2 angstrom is H-alpha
